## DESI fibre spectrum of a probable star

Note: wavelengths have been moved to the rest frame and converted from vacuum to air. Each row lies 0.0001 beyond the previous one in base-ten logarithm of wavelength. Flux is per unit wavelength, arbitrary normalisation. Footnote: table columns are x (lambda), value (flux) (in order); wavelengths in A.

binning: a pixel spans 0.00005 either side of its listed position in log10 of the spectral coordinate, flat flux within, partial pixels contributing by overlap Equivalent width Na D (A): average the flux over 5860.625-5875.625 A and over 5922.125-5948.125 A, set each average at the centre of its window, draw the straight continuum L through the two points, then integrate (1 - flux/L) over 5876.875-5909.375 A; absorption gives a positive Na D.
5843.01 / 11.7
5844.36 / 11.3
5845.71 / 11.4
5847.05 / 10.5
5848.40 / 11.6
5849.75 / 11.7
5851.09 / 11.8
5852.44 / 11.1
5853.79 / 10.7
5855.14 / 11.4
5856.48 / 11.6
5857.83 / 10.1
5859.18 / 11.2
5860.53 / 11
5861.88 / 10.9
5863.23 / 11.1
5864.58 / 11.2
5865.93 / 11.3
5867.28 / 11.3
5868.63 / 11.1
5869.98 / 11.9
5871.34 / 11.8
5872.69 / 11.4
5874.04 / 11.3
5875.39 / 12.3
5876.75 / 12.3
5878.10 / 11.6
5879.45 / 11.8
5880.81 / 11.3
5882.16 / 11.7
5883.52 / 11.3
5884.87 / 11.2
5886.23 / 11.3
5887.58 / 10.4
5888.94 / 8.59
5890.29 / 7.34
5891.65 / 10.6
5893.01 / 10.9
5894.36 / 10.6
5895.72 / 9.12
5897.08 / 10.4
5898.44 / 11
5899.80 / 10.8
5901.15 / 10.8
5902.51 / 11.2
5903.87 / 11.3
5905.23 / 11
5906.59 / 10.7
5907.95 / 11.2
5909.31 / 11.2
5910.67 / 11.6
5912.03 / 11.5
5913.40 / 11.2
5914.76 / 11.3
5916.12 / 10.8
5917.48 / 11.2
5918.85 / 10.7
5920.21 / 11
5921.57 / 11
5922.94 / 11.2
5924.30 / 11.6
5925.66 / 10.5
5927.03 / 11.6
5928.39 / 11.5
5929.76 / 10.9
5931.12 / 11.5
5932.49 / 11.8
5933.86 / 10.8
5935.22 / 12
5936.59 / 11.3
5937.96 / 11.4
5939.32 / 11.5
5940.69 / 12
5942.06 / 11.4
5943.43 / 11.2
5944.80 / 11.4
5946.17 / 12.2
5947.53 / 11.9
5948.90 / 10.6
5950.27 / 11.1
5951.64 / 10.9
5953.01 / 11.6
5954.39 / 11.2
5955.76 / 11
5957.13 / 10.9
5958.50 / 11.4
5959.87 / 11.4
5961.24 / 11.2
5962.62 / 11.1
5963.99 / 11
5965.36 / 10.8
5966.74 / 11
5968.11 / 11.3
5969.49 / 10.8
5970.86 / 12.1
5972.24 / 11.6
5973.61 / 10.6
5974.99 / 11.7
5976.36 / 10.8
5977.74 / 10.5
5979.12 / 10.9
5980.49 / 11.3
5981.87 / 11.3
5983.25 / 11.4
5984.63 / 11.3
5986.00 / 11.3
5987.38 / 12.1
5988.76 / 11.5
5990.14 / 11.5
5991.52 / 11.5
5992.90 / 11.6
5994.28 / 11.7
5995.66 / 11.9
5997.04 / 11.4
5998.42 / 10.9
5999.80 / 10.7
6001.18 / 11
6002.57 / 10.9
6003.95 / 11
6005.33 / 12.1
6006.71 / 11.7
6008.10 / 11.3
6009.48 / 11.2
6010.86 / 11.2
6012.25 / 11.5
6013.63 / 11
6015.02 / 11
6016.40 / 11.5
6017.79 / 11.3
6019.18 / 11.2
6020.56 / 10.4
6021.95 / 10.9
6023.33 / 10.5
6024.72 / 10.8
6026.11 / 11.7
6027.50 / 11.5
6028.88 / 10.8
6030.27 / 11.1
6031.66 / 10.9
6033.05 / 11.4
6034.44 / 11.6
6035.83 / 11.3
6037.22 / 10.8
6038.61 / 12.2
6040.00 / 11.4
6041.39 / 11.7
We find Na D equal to 1.90 A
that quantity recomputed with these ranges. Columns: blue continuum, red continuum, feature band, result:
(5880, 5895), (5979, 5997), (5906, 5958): -1.62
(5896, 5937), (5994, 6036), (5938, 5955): -0.40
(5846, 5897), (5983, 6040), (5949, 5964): 0.05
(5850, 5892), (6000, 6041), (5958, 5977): -0.04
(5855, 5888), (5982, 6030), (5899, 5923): 0.52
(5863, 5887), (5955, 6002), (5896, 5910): 0.65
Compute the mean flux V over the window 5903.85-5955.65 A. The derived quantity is 11.3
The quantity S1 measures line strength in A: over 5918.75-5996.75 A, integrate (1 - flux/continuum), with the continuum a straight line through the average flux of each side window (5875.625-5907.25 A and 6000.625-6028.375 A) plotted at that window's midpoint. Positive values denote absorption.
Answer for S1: -2.2 A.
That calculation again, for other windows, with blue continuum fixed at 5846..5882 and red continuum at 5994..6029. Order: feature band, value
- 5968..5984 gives 0.1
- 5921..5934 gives 0.0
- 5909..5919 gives 0.1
